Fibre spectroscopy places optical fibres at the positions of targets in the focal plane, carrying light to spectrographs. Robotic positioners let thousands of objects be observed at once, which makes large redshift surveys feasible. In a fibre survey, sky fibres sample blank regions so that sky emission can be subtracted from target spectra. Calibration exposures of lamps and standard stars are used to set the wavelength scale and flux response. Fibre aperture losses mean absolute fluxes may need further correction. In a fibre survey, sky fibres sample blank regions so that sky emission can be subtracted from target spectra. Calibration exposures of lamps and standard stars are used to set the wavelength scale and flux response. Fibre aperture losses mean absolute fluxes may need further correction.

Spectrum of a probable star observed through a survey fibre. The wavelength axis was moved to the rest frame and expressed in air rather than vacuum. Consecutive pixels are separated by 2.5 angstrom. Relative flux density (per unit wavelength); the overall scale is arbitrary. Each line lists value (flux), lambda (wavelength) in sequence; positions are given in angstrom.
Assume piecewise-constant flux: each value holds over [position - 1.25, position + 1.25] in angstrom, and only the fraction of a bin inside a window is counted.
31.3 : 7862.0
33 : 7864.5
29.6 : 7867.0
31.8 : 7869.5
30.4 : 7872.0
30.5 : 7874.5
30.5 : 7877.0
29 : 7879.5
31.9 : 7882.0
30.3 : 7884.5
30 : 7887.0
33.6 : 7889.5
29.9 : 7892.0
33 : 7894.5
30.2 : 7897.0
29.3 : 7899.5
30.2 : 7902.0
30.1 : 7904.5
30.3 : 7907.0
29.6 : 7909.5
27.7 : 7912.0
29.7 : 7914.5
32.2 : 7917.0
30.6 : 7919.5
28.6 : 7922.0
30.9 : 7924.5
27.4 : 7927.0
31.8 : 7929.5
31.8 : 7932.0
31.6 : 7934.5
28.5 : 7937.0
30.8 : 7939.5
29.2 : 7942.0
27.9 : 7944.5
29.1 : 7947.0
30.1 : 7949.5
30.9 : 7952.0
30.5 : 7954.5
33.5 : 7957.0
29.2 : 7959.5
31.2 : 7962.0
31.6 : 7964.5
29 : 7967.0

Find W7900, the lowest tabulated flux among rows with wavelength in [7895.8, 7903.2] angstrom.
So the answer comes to 29.3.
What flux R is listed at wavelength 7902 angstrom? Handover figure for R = 30.2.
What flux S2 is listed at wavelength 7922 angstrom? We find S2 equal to 28.6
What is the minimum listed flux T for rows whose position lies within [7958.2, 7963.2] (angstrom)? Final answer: 29.2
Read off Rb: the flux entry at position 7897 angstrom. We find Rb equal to 30.2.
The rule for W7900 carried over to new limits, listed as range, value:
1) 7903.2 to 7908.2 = 30.1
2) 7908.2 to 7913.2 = 27.7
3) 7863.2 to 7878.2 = 29.6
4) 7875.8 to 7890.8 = 29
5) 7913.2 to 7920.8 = 29.7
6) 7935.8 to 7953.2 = 27.9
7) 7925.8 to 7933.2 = 27.4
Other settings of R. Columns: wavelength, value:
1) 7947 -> 29.1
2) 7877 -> 30.5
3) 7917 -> 32.2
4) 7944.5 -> 27.9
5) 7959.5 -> 29.2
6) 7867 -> 29.6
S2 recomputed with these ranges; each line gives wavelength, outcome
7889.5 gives 33.6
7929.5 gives 31.8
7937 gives 28.5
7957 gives 33.5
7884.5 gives 30.3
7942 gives 29.2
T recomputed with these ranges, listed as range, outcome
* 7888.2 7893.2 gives 29.9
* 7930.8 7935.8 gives 31.6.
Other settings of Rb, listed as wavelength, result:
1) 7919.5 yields 30.6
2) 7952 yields 30.9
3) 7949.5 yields 30.1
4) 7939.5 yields 30.8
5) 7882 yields 31.9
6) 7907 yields 30.3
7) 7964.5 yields 31.6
